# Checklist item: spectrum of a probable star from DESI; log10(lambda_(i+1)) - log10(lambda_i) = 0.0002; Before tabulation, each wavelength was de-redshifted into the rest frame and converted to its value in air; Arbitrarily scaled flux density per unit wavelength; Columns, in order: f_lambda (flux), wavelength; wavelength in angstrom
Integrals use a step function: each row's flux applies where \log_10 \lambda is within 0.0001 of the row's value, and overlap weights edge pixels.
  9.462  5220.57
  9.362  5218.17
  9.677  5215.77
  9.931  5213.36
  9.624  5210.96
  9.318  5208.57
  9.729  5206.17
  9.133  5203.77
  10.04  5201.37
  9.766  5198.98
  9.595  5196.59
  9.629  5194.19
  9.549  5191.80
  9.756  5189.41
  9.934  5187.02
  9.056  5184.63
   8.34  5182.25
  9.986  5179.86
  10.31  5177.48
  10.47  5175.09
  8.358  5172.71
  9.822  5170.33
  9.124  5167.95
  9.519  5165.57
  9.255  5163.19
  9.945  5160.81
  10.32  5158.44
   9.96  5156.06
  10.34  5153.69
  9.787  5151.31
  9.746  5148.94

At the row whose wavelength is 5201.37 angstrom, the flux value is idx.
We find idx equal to 10.04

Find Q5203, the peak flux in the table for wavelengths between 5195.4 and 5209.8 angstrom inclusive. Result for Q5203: 10.04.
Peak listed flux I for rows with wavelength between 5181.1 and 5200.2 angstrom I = 9.934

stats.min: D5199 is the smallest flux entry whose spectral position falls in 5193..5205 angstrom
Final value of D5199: 9.133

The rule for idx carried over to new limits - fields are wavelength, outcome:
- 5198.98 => 9.766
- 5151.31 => 9.787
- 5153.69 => 10.34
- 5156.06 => 9.96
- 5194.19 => 9.629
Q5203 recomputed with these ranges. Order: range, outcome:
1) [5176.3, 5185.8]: 10.31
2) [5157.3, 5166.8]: 10.32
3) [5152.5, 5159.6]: 10.34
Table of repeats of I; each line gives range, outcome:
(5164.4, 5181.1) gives 10.47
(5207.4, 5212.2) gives 9.624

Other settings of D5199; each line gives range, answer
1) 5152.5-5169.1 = 9.124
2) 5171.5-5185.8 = 8.34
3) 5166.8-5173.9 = 8.358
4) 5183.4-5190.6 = 9.056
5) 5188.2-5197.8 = 9.549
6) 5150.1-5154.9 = 9.787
